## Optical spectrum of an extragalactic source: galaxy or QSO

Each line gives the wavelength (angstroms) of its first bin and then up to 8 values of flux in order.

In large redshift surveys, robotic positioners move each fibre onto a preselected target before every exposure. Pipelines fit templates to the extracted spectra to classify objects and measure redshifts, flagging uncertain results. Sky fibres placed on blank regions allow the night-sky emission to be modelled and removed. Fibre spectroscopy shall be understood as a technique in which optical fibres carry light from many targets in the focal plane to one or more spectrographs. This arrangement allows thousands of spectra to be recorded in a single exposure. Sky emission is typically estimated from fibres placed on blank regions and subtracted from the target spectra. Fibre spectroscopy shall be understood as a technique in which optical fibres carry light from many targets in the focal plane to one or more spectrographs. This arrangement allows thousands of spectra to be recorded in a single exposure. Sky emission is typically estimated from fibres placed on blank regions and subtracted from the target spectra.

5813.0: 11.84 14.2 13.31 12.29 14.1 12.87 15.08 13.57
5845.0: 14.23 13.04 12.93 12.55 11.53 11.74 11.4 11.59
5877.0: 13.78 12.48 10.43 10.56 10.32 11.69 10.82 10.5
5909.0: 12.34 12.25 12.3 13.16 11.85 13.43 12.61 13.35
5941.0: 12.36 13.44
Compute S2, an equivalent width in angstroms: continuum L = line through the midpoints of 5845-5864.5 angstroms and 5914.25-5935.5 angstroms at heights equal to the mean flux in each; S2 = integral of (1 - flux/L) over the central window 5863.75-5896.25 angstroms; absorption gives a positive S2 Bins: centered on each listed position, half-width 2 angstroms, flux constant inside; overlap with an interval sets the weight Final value 2.84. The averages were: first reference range 12.6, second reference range 12.7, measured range 11.5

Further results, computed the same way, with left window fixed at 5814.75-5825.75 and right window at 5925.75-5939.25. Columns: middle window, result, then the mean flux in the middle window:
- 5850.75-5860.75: 0.53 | 12.5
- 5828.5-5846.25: -0.88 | 13.9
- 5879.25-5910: 4.74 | 11.1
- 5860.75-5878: 1.62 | 12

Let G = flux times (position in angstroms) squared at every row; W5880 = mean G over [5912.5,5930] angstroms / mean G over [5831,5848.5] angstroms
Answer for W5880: 0.93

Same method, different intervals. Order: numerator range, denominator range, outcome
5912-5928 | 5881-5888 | 1.14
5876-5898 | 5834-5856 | 0.85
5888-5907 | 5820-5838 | 0.82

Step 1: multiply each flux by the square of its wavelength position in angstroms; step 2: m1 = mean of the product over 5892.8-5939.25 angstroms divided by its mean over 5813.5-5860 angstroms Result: 0.93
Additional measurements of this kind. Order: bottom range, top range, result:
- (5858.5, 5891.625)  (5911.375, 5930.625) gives 1.10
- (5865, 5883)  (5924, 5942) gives 1.07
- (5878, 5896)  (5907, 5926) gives 1.12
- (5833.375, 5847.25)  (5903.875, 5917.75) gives 0.86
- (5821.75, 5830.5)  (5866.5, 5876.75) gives 0.92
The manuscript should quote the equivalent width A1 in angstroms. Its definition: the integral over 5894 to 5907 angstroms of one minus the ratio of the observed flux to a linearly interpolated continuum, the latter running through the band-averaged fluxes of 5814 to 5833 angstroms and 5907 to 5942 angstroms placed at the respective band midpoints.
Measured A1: 1.9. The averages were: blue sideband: 13.3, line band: 11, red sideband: 12.6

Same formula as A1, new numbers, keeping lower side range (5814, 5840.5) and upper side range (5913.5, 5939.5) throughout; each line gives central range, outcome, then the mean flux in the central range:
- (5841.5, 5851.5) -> -0.1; 13.6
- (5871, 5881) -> 0.4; 12.6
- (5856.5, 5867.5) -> 1.2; 11.8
